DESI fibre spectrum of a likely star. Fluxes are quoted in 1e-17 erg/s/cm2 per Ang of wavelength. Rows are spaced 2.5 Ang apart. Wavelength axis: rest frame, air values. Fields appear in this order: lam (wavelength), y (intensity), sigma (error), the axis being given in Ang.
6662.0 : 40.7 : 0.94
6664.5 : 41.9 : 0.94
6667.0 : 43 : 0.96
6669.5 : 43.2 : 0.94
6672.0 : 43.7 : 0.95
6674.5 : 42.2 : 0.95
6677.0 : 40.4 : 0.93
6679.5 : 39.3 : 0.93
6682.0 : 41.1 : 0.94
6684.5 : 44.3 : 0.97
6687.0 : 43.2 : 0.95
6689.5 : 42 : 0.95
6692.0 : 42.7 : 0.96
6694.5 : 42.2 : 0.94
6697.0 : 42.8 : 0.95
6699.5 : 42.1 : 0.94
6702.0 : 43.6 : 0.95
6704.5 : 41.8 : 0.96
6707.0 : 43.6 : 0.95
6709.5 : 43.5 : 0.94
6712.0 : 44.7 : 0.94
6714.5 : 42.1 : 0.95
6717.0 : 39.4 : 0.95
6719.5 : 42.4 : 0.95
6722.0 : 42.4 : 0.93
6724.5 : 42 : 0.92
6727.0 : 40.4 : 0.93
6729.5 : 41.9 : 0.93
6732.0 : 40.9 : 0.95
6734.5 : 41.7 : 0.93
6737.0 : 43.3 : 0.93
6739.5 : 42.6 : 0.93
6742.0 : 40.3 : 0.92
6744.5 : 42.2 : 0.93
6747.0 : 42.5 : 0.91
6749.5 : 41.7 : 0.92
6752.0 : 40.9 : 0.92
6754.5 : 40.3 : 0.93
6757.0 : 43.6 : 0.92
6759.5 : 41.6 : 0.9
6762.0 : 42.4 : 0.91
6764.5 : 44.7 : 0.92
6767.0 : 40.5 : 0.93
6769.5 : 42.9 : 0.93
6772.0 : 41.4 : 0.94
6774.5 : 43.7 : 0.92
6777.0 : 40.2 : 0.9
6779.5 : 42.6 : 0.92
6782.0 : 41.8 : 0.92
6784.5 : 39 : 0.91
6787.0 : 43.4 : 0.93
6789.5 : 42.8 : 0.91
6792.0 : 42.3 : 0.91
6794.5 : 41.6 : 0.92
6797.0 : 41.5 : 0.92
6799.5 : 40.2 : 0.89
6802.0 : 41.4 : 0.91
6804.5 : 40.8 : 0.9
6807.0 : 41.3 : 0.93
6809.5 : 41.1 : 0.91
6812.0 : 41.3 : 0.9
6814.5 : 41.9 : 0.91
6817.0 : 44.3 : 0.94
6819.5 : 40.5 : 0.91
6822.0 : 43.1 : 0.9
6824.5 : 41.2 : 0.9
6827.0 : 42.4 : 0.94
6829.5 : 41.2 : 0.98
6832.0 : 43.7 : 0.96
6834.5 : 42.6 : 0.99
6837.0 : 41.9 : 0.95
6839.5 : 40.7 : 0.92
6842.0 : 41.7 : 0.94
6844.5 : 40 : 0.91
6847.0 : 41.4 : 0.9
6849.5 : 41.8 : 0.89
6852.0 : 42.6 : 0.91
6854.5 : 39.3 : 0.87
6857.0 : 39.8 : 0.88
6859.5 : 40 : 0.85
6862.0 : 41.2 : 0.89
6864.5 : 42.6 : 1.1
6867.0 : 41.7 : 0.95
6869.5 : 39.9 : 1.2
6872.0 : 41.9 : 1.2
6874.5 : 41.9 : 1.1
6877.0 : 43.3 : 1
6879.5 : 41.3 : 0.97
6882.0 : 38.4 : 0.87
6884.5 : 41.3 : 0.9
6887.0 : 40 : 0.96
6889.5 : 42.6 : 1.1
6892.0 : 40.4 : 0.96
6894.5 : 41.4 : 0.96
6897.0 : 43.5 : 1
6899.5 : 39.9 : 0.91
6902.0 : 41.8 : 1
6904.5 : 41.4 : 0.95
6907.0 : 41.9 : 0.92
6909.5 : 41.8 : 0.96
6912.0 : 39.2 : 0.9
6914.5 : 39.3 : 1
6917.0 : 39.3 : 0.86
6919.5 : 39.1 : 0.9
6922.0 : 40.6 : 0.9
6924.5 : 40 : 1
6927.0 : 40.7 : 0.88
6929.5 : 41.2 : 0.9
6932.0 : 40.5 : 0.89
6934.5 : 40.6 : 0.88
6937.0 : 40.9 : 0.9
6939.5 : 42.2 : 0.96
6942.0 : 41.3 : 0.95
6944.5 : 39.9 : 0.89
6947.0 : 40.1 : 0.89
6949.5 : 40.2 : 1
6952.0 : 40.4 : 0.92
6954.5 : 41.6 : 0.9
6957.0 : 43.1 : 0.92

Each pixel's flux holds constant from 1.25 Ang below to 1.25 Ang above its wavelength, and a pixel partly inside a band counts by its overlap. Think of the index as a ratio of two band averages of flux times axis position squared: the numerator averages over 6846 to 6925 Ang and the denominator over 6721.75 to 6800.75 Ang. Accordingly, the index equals 1.02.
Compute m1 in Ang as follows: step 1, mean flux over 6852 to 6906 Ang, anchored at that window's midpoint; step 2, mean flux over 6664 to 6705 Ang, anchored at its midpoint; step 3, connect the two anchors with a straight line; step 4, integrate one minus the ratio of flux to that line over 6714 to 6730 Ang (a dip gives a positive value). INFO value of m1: 0.2 Ang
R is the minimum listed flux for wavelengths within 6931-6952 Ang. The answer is 39.9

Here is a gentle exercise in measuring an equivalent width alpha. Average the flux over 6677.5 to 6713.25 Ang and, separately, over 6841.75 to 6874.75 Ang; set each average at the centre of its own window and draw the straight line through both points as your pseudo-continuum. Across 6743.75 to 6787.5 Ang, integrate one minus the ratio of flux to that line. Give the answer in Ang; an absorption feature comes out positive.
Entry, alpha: 0.0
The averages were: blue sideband 42.6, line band 41.9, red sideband 41.1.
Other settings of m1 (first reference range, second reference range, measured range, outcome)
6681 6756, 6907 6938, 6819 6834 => -0.3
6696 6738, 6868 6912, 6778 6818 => 0.1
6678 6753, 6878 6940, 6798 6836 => -0.4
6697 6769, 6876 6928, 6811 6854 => -0.5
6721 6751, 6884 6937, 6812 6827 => -0.3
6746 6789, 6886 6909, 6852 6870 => 0.3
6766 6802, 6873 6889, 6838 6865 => 0.2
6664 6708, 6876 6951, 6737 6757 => 0.1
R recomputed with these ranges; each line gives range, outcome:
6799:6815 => 40.2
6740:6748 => 40.3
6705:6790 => 39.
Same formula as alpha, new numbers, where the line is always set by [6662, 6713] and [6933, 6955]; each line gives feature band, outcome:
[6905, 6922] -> 0.3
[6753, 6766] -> -0.1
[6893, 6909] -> -0.2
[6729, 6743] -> 0.1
